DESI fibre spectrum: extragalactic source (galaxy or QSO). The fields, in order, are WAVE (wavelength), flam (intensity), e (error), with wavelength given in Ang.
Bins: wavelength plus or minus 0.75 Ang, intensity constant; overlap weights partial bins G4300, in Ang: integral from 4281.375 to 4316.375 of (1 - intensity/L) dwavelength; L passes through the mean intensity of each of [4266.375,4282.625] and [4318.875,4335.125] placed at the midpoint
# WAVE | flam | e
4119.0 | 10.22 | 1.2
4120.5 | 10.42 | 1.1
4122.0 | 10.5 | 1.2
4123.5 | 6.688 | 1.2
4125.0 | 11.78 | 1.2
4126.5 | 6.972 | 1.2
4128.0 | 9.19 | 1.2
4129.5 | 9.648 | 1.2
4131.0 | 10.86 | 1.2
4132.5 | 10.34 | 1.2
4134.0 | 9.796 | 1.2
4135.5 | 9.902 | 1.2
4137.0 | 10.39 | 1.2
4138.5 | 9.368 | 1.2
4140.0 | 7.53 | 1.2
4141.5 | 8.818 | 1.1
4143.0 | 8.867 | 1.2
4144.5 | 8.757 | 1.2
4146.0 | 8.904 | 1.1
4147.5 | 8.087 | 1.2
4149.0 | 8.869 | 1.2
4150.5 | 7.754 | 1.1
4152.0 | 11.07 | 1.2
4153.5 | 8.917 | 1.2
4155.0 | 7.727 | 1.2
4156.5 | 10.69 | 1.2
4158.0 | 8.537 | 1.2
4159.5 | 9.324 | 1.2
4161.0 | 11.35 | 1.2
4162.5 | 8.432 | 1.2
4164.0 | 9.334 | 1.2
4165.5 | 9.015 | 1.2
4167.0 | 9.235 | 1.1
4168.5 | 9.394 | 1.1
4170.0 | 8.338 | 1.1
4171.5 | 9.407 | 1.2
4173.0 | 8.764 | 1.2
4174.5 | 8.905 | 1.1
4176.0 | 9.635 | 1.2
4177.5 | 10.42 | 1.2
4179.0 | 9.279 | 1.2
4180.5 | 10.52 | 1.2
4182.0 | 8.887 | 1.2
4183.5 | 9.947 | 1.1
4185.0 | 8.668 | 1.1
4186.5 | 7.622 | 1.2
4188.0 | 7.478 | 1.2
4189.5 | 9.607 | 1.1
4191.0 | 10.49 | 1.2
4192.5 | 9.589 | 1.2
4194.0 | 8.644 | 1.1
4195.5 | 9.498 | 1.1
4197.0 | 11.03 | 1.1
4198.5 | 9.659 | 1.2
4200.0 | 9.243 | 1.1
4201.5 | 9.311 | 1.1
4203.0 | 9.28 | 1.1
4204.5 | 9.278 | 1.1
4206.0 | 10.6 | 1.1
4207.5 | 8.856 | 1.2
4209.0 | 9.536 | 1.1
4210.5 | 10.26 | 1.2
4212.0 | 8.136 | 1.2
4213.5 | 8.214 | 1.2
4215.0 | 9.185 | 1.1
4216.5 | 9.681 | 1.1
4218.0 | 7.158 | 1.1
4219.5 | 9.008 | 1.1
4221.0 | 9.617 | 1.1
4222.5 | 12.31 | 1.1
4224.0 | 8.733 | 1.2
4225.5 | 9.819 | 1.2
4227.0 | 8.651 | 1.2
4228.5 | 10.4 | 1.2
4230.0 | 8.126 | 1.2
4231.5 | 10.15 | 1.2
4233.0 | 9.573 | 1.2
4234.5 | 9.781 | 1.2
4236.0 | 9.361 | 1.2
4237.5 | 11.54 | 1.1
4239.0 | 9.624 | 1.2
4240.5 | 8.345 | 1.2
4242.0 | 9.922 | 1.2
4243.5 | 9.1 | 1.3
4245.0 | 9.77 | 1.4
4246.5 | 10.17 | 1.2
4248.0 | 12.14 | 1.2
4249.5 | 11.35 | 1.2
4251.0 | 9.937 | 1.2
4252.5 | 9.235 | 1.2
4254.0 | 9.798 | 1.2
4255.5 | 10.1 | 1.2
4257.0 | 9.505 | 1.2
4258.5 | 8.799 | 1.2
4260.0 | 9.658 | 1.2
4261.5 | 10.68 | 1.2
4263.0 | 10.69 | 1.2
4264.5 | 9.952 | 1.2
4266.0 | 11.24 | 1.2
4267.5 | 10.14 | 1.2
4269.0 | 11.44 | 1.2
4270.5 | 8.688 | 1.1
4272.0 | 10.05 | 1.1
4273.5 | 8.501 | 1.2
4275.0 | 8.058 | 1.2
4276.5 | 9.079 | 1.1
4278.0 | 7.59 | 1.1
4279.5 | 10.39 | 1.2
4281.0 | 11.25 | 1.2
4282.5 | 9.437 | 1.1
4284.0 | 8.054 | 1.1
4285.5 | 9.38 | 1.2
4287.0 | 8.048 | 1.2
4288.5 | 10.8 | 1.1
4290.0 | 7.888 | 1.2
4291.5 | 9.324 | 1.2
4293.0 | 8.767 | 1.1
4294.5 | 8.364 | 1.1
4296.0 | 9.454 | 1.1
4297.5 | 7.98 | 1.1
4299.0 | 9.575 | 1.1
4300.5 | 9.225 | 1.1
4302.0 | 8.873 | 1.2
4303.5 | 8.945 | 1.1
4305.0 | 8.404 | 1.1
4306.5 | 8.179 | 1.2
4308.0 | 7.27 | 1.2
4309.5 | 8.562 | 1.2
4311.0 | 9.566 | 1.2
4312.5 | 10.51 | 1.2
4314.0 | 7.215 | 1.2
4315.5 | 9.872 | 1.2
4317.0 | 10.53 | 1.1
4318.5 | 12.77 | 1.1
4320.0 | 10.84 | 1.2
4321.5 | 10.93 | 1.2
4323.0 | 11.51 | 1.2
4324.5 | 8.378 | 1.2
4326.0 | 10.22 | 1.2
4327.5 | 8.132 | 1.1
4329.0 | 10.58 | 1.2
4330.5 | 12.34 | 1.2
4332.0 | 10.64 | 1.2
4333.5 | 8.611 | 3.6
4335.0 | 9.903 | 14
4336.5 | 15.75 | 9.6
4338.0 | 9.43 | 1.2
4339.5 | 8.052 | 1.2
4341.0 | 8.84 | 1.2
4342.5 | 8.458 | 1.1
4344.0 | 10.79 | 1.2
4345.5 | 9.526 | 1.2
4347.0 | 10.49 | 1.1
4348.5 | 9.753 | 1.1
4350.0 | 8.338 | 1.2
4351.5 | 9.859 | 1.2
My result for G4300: 3.5 Ang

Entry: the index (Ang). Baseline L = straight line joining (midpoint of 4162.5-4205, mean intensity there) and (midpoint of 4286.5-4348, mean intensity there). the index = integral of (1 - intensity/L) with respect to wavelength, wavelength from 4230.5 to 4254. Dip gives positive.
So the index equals -1.36 Ang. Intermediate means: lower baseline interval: 9.29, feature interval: 9.97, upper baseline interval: 9.61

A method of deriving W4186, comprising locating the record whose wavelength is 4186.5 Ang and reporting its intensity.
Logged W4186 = 7.622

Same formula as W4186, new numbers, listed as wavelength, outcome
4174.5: 8.905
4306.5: 8.179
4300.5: 9.225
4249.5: 11.35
